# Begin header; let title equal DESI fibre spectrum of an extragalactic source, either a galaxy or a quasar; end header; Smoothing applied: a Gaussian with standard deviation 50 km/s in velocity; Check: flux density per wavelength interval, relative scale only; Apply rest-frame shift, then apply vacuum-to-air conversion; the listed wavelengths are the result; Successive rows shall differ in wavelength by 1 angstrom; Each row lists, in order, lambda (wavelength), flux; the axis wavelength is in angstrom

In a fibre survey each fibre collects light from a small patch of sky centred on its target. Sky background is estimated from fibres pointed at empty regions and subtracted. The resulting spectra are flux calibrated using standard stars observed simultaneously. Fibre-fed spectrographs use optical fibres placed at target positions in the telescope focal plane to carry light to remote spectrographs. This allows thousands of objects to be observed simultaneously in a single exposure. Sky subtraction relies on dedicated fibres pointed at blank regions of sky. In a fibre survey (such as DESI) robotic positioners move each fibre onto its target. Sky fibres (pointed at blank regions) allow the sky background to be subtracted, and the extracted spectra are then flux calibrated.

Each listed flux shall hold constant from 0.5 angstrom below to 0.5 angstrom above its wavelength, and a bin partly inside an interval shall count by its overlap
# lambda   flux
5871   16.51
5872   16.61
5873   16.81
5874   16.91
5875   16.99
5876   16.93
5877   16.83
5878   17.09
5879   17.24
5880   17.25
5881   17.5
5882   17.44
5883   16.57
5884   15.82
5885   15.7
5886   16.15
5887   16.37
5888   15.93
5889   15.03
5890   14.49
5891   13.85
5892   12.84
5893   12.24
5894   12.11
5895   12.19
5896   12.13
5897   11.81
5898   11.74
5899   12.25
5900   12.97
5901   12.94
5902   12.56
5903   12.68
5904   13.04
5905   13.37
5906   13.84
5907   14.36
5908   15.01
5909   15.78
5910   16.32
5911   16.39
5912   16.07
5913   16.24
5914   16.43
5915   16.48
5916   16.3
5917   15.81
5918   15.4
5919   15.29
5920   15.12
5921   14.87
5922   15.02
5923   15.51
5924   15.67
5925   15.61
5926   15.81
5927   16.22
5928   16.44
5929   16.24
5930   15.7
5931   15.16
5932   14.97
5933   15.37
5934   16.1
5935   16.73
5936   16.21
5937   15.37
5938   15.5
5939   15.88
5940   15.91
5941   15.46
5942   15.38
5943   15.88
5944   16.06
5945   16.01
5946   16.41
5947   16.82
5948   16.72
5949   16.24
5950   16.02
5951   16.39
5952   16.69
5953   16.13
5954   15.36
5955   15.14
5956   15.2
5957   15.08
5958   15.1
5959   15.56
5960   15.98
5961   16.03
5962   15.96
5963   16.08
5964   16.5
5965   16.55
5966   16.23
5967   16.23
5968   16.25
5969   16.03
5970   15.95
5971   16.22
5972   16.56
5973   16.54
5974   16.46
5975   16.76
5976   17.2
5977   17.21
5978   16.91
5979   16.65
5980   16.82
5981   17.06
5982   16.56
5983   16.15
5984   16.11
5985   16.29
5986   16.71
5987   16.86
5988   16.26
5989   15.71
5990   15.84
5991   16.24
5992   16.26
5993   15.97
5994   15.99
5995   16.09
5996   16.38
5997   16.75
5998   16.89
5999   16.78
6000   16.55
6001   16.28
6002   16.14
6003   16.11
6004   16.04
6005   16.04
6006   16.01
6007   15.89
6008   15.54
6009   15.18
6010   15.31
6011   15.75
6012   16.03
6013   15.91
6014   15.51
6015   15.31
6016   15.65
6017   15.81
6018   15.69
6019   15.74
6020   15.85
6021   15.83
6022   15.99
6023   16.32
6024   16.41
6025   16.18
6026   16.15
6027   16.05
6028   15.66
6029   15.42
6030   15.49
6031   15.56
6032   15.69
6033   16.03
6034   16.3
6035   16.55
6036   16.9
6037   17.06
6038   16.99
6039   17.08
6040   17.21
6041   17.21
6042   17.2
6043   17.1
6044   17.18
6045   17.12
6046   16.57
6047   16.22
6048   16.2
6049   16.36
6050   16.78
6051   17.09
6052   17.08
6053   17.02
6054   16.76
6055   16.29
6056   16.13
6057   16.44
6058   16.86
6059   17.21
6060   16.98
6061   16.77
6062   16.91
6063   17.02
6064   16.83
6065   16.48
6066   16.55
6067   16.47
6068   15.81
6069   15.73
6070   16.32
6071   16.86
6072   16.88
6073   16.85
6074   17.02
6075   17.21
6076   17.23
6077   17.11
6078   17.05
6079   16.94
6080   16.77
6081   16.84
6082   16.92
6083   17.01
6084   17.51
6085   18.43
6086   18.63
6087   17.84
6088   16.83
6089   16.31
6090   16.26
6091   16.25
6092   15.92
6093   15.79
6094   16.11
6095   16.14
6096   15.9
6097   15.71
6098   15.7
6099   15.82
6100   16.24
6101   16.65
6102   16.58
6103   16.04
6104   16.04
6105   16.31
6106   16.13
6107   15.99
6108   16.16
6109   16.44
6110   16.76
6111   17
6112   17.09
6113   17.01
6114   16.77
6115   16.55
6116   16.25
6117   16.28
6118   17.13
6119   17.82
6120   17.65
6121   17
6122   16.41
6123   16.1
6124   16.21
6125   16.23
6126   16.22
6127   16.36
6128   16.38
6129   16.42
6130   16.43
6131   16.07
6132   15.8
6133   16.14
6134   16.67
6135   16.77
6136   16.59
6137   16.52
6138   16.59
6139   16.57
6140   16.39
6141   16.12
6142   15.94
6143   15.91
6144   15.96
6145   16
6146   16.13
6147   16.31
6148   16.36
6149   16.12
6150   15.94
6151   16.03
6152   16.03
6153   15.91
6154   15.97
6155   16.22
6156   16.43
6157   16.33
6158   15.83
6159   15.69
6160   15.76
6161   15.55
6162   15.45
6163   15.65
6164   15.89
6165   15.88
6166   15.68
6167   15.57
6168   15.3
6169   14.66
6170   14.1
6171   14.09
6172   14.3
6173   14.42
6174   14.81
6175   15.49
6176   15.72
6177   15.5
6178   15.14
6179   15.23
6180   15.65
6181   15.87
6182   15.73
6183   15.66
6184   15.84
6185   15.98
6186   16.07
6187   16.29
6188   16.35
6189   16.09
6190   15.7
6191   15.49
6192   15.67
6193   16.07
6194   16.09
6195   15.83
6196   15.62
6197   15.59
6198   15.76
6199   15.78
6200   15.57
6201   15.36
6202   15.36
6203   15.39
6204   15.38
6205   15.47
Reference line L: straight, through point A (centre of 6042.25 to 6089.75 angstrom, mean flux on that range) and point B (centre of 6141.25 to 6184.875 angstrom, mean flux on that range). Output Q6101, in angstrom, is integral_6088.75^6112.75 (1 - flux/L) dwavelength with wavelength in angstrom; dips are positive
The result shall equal 0.3 angstrom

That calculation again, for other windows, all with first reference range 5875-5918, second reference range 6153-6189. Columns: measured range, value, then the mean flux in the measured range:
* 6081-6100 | -1.5 angstrom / 16.6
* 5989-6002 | -1.0 angstrom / 16.3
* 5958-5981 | -2.0 angstrom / 16.4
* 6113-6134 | -1.5 angstrom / 16.5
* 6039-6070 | -2.9 angstrom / 16.7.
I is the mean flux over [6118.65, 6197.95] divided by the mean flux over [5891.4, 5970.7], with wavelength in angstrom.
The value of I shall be 1.05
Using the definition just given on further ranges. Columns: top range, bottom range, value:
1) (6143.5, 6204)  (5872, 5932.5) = 1.03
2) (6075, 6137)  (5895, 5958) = 1.09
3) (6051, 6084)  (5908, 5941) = 1.06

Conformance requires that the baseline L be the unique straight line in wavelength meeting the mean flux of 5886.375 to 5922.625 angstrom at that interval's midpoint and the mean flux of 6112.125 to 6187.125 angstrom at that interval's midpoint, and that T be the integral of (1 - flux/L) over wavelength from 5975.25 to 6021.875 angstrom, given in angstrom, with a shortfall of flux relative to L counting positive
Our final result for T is -3.8 angstrom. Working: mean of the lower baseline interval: 14.3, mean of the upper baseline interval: 16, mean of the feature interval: 16.2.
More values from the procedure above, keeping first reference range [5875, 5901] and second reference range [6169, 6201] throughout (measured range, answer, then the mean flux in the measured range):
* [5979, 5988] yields -0.9 angstrom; 16.6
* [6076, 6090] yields -1.8 angstrom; 17.2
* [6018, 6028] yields -0.6 angstrom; 16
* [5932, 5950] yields -1.2 angstrom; 16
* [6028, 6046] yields -1.7 angstrom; 16.6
